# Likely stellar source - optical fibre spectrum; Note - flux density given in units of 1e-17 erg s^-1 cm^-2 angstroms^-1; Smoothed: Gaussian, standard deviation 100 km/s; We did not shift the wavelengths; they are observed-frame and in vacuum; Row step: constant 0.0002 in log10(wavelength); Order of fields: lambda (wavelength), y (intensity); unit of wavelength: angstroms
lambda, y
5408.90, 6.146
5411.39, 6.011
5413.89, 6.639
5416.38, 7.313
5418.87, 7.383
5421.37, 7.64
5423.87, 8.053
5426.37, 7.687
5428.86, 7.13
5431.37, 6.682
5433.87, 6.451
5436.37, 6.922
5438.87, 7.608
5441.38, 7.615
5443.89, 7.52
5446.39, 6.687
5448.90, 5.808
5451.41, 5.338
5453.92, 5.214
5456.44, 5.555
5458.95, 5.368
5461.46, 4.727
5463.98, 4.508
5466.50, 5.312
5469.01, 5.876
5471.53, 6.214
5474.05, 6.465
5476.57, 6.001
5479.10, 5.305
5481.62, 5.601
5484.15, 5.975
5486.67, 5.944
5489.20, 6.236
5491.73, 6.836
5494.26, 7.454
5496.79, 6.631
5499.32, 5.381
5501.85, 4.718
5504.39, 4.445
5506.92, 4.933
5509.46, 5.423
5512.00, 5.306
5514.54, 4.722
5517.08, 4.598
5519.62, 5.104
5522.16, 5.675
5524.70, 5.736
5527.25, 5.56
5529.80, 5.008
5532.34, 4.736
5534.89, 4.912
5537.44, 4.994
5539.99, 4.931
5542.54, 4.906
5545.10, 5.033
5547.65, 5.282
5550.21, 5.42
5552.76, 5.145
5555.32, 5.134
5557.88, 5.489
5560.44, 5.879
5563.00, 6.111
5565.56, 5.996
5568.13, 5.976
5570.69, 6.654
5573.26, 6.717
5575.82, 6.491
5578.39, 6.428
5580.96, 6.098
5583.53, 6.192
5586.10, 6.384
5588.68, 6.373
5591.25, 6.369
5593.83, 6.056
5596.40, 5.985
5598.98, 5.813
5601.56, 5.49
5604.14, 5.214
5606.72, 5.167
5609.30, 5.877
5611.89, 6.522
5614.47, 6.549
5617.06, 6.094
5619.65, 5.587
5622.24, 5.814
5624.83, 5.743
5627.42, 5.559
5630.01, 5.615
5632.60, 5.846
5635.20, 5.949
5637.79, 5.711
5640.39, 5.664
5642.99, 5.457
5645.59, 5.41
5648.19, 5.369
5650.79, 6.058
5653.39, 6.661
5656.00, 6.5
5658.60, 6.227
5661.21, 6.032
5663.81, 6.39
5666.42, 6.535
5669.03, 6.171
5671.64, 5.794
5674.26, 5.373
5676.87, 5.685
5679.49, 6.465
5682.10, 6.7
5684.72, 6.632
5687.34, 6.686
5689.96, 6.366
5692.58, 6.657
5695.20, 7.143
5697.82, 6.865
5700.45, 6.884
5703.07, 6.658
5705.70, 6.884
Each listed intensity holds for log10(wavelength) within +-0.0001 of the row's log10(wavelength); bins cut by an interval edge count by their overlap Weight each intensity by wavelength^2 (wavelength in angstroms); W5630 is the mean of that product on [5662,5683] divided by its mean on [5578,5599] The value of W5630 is 1.02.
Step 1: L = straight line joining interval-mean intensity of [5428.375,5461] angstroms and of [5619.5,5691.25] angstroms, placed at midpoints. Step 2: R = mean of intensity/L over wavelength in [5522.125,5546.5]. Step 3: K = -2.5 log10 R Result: 0.21 mag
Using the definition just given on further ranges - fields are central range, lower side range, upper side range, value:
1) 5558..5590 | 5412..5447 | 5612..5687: 0.03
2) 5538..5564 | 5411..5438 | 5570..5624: 0.19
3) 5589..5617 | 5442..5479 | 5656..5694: 0.03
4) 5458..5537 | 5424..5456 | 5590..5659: 0.18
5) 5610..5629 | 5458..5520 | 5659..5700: 0.03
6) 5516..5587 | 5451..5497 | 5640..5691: 0.06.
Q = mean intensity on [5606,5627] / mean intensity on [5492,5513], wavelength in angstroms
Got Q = 1.1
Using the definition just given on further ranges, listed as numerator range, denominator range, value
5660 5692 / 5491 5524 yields 1.14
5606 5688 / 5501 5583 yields 1.10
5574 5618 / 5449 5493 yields 1.07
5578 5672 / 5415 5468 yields 0.92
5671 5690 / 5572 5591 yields 0.97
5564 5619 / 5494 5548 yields 1.17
